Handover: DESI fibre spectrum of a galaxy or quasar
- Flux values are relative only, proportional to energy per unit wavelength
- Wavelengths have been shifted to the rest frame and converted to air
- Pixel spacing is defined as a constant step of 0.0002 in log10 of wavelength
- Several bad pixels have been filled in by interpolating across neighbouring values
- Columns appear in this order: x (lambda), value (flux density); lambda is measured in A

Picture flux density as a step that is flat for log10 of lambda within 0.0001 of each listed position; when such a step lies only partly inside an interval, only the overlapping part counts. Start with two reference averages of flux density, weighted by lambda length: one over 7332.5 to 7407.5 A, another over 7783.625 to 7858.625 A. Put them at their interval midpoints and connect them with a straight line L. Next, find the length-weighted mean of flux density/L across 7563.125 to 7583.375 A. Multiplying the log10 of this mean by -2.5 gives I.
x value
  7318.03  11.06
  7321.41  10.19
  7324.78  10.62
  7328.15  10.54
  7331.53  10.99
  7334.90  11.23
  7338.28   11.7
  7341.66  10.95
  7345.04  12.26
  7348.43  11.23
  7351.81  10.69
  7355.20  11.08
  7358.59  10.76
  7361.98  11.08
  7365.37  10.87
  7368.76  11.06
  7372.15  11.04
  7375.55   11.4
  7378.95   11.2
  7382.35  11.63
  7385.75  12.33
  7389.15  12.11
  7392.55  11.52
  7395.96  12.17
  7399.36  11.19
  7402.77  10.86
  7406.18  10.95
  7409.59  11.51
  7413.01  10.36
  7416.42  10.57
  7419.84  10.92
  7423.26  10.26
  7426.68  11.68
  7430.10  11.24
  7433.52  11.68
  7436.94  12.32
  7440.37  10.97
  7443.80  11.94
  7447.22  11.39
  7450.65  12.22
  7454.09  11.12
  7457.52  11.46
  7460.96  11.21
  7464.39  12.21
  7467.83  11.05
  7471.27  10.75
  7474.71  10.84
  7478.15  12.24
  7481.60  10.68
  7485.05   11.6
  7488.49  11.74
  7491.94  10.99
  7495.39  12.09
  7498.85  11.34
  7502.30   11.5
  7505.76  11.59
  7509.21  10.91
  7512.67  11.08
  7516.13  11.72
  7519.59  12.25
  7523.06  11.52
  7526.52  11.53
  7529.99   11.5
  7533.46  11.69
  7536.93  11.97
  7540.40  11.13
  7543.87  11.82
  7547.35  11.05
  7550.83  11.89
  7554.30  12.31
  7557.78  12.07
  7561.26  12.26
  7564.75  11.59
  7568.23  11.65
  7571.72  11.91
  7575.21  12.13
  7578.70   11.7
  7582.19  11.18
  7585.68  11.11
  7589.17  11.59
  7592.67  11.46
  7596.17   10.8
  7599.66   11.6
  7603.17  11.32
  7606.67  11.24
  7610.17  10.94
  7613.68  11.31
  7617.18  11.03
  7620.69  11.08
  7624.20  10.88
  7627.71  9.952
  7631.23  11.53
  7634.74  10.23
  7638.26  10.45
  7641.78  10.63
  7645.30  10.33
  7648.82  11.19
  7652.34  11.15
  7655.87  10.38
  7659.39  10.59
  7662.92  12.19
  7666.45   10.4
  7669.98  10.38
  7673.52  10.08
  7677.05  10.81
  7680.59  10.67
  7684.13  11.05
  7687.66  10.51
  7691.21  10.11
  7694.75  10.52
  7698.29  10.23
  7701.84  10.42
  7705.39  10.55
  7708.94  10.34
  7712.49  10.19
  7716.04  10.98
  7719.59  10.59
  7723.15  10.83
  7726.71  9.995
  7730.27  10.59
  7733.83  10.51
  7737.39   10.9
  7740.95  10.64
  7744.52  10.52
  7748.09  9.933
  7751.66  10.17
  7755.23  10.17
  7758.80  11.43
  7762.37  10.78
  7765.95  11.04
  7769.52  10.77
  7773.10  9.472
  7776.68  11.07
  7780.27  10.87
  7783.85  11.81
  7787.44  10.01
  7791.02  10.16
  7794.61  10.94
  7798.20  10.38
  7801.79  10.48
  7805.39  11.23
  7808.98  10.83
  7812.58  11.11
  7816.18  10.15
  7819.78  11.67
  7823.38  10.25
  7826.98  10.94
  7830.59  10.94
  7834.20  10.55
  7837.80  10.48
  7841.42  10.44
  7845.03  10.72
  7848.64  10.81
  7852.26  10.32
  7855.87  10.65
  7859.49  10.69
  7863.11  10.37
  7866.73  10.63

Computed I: -0.06 mag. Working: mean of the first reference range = 11.3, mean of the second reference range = 10.7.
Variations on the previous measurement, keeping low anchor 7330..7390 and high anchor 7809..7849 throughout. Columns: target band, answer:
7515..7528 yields -0.06 mag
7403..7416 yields 0.03 mag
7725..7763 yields 0.03 mag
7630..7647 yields 0.04 mag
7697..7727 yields 0.04 mag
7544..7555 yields -0.06 mag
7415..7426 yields 0.05 mag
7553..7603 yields -0.06 mag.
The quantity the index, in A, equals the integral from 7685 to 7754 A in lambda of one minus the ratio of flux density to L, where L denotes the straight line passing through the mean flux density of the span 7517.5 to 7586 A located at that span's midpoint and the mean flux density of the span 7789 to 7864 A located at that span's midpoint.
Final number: 3.91 A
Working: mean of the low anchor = 11.7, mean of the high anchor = 10.7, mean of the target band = 10.5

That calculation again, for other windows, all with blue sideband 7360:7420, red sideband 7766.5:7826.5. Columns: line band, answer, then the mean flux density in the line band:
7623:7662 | 0.8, 10.7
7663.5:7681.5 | 0.5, 10.6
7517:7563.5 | -2.9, 11.8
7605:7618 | -0.2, 11.1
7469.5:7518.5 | -1.1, 11.4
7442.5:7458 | -0.6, 11.6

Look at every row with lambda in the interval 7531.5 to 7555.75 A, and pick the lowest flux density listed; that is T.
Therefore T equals 11.05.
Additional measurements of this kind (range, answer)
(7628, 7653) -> 10.23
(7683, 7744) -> 9.995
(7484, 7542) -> 10.91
